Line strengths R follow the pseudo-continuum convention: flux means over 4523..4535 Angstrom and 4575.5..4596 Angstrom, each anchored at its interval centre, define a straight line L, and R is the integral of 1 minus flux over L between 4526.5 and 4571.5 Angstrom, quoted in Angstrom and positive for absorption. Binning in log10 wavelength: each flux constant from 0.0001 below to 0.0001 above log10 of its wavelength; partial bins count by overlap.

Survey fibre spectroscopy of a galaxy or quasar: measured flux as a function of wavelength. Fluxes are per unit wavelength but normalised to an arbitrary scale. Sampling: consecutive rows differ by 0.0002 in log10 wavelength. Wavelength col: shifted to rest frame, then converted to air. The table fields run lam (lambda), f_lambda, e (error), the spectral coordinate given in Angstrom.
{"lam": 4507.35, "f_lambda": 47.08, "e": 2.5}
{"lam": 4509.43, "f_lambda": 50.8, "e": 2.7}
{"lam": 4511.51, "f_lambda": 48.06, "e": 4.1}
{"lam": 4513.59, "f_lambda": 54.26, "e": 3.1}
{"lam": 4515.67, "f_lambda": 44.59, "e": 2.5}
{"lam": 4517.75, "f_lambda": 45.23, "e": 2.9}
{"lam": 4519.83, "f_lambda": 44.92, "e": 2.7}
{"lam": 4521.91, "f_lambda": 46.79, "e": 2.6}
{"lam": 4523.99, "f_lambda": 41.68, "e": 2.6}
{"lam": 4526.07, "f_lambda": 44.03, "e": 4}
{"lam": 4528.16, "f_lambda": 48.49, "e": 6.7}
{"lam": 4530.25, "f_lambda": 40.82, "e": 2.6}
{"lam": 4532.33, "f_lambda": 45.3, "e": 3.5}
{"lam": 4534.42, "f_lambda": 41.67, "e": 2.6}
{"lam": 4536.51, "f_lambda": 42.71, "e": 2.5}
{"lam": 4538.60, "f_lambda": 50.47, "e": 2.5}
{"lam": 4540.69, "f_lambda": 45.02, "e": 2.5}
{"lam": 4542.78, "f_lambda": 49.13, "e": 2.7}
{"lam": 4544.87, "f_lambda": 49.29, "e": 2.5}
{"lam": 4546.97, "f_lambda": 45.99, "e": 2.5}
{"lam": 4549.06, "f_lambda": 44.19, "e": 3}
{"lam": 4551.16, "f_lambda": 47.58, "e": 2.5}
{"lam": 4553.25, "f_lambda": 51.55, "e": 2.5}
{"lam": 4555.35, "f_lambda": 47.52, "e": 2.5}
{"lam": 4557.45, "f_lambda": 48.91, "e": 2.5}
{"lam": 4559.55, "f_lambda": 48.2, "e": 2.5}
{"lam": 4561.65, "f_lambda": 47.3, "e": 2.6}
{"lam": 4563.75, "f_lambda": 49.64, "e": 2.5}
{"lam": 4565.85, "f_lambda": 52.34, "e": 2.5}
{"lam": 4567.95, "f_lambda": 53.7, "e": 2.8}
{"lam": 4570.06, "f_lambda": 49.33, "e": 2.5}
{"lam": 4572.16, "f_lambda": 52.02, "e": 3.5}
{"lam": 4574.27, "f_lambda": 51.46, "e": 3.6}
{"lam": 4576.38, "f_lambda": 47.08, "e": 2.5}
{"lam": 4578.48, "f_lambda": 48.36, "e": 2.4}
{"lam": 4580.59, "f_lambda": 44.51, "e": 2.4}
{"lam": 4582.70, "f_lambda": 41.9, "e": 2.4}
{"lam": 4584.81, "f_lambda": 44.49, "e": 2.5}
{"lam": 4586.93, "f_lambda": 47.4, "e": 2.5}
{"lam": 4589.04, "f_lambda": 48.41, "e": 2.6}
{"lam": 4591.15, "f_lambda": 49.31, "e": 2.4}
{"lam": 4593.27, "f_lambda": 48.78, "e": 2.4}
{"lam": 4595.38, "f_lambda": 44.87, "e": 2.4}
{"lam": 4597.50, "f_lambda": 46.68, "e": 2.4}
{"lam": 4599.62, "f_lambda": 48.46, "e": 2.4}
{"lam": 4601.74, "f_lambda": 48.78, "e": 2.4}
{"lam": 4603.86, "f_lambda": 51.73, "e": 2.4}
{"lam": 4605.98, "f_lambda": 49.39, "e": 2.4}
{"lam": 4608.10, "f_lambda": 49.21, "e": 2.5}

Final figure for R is -2.8 Angstrom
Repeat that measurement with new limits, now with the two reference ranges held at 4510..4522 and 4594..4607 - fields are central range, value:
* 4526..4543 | 0.88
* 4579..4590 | 0.62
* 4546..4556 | 0.10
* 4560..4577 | -0.84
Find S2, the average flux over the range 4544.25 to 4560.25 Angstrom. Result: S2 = 47.8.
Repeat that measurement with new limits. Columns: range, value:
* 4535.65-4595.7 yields 48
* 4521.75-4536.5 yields 43.9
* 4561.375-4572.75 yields 50.9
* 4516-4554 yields 45.8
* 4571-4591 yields 47.4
